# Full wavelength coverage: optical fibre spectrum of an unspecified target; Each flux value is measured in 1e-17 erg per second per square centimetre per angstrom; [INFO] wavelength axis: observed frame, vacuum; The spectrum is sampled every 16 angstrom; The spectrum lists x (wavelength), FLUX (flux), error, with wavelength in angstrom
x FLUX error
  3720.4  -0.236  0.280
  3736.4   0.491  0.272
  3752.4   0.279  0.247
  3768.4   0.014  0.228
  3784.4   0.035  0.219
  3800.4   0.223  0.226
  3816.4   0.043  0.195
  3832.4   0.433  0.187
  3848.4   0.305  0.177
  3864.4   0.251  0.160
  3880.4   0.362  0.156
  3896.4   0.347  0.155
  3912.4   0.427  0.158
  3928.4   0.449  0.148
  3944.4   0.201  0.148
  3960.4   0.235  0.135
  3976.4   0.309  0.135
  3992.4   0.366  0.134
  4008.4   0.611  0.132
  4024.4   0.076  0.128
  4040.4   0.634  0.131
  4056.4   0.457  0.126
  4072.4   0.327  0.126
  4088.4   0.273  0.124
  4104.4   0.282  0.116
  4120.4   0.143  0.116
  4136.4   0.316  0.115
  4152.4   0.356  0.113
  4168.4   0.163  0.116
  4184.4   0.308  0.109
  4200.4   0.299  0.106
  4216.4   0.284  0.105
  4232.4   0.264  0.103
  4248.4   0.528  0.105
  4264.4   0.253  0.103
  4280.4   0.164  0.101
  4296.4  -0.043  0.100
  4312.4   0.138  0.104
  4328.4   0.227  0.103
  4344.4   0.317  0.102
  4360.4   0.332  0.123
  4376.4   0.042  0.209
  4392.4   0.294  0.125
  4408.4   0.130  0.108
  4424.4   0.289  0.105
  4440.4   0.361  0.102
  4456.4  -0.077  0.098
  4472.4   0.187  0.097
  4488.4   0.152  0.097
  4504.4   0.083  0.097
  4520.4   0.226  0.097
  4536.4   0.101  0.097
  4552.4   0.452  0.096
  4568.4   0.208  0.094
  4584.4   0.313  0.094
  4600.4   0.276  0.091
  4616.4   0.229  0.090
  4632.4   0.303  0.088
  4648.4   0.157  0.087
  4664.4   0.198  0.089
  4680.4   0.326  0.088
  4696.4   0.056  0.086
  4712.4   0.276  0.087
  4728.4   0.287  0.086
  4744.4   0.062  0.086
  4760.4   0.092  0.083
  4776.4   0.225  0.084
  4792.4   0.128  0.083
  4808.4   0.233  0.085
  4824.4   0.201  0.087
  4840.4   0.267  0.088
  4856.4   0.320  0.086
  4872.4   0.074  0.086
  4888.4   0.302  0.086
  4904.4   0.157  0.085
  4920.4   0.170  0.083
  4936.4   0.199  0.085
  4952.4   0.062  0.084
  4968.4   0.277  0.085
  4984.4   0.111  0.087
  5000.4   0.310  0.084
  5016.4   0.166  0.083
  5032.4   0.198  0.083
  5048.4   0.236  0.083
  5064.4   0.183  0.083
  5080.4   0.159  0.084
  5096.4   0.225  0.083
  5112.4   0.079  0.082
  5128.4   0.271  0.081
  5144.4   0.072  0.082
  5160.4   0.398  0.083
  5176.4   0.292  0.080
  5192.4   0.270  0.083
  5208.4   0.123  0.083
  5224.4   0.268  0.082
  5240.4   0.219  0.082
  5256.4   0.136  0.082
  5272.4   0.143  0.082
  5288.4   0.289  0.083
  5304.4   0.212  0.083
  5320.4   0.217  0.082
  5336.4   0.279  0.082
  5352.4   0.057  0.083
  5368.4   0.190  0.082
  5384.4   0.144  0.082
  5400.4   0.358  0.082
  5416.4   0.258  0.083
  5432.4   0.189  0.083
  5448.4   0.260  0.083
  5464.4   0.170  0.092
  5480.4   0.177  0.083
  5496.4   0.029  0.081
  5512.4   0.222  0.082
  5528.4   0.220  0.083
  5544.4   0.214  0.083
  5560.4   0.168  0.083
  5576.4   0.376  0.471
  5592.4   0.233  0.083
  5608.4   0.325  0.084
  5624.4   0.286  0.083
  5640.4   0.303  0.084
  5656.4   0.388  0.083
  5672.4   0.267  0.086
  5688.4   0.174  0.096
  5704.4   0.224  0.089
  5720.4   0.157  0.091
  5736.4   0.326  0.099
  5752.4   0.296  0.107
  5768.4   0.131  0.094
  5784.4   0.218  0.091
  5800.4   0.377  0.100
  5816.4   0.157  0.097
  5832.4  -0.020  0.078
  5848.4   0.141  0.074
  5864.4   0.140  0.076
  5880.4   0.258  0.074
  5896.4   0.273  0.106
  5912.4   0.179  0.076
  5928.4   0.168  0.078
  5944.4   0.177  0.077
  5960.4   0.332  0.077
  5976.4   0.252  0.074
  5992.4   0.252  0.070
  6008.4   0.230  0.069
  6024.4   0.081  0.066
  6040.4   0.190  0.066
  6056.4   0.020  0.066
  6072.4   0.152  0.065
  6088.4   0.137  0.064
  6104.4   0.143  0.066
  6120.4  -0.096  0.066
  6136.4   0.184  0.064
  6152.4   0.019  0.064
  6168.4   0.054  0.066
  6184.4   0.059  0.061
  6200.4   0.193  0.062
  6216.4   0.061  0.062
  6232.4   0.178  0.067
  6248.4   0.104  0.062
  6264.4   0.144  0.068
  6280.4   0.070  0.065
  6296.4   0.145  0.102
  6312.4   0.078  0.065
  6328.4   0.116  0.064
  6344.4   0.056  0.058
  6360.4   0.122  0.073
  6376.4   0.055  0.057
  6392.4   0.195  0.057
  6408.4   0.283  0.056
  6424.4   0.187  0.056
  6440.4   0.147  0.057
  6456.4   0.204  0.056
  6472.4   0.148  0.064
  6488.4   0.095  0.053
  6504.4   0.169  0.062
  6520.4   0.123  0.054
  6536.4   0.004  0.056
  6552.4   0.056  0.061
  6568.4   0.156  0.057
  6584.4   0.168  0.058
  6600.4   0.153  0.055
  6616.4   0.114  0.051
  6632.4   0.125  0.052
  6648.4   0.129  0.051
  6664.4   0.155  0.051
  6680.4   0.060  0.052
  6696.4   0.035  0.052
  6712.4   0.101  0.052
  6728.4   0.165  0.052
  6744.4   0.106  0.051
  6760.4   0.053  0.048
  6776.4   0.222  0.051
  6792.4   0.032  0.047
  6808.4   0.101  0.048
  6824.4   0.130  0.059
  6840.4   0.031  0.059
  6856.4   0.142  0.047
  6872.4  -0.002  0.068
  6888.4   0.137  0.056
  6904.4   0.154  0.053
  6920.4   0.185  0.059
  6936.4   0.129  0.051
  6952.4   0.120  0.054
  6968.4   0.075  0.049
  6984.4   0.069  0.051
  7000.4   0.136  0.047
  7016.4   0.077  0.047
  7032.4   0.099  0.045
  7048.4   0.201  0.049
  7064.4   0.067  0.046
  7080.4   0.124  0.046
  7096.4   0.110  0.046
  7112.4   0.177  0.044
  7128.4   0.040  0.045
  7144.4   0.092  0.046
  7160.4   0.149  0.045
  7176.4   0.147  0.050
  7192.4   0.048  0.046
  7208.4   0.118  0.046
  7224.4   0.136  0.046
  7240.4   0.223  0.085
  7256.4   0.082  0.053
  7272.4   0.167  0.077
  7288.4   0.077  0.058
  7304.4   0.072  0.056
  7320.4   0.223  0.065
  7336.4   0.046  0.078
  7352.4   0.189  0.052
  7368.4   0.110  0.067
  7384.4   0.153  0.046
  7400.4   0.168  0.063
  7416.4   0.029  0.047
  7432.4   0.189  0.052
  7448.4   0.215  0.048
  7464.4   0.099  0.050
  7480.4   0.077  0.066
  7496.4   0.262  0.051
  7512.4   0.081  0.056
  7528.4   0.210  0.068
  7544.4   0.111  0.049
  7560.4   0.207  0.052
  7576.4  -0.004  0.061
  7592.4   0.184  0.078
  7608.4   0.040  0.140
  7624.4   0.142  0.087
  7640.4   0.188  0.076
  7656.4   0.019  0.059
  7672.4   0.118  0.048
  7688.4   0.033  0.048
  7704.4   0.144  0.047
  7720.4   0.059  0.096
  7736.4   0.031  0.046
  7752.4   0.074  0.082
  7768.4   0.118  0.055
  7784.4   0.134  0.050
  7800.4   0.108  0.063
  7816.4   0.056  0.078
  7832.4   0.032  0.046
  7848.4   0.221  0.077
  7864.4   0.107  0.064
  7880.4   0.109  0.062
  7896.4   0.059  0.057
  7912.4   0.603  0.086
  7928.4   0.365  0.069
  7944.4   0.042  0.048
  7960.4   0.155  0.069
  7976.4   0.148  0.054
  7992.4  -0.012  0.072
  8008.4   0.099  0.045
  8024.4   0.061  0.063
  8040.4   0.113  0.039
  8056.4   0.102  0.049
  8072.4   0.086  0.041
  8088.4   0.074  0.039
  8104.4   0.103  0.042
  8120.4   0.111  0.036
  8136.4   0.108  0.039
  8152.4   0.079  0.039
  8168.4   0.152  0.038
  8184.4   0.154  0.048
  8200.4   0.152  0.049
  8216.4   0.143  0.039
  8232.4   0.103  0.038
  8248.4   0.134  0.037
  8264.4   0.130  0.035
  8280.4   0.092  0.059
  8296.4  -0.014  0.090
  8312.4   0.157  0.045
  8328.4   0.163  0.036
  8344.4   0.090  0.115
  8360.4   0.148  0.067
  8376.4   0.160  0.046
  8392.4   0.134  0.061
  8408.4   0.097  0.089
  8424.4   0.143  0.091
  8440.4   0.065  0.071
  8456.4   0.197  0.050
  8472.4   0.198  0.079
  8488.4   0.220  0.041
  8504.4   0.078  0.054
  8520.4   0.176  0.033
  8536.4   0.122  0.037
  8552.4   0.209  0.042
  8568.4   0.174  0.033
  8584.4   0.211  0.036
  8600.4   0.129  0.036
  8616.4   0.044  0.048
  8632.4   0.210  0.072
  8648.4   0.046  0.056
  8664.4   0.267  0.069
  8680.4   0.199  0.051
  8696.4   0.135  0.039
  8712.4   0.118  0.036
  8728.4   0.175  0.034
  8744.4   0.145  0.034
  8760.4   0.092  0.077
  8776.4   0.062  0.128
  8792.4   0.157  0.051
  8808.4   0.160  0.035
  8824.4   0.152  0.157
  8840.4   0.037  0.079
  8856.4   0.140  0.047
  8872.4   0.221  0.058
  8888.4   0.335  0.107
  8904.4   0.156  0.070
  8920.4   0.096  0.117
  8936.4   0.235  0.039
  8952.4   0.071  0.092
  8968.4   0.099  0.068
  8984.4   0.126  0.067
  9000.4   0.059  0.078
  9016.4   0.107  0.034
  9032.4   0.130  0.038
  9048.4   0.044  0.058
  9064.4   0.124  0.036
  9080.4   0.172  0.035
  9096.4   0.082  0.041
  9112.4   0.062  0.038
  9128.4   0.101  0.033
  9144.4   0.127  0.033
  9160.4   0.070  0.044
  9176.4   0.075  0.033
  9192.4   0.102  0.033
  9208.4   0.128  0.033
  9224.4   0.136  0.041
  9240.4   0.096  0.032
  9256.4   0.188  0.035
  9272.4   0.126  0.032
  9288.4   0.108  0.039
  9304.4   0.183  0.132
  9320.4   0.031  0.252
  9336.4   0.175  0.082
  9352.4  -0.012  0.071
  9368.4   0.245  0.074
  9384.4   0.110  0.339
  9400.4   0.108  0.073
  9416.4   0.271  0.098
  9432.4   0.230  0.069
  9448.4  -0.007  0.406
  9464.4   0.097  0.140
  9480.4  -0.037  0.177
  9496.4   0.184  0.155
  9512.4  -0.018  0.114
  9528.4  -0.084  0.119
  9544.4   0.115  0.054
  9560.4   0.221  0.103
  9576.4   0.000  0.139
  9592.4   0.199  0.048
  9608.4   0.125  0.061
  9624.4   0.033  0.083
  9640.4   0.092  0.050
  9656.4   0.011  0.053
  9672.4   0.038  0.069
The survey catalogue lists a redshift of 1.124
